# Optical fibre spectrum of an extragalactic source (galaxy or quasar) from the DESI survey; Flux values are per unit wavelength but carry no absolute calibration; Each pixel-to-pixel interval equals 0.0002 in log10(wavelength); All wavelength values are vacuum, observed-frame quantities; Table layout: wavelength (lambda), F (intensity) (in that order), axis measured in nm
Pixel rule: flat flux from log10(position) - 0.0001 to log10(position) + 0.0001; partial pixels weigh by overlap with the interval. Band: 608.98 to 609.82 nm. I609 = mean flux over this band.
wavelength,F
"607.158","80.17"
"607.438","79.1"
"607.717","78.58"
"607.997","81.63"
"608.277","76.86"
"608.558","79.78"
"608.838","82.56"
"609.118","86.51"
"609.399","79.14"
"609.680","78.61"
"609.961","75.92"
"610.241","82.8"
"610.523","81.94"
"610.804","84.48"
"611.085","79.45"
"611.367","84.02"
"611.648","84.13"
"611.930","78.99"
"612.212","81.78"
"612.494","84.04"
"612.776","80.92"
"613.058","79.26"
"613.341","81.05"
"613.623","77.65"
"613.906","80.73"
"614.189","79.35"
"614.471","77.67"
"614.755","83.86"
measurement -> 81.3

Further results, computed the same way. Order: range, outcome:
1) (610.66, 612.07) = 82.2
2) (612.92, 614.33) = 79.6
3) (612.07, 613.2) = 81.5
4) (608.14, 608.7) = 78.3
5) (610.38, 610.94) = 83.1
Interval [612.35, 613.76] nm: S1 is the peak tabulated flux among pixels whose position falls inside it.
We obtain 84.04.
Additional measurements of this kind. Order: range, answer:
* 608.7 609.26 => 86.51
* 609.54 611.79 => 84.48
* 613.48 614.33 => 80.73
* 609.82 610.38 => 82.8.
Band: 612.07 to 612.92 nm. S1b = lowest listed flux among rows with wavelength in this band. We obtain 80.92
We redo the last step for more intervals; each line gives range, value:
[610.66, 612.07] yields 78.99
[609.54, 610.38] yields 75.92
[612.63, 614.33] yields 77.65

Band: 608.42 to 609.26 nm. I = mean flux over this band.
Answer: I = 83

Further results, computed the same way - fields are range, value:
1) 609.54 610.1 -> 77.2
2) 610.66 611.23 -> 82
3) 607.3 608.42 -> 79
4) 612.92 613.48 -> 80.1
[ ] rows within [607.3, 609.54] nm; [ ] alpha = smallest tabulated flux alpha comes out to 76.86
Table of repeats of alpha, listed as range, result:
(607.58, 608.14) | 78.58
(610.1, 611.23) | 79.45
